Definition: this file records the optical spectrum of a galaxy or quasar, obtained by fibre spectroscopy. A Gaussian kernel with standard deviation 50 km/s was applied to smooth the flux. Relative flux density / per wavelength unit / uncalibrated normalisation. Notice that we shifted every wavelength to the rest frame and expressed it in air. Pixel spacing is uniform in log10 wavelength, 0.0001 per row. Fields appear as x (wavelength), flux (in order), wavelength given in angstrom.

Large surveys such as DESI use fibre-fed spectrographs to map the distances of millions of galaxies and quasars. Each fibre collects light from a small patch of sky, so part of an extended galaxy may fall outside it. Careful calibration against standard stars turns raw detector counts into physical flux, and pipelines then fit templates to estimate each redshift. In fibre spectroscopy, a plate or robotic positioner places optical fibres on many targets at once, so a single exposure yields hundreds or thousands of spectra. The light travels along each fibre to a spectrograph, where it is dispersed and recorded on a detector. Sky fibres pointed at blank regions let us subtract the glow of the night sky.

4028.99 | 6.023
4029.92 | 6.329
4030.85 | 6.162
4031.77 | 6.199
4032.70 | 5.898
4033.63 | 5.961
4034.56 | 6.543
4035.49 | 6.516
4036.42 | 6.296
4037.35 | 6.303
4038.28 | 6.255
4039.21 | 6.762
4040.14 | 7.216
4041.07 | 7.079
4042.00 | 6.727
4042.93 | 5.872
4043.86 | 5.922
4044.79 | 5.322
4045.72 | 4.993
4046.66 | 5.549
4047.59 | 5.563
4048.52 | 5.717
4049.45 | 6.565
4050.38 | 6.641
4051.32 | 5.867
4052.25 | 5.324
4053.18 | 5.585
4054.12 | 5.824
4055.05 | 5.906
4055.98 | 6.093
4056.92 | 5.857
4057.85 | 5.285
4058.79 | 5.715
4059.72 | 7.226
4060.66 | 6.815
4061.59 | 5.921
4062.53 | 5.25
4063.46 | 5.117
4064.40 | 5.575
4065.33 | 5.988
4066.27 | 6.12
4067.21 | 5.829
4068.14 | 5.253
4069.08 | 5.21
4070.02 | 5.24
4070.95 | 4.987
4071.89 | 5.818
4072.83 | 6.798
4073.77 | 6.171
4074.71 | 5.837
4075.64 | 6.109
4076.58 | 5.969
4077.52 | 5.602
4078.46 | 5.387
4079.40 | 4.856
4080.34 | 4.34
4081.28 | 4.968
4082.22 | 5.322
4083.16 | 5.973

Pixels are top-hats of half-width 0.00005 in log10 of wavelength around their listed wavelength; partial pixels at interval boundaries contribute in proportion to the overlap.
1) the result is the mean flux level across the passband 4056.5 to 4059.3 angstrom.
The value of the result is 5.65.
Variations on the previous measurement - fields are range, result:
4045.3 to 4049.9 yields 5.68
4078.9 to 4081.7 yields 4.72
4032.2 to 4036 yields 6.22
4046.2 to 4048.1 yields 5.57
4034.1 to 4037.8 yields 6.41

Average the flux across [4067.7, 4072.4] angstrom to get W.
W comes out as 5.31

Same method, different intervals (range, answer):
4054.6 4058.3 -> 5.79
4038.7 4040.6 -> 6.97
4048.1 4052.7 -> 6.03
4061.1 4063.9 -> 5.46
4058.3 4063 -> 6.18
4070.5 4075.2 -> 5.93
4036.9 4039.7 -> 6.45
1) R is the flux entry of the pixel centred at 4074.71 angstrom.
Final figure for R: 5.837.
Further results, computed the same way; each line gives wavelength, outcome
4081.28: 4.968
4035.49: 6.516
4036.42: 6.296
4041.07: 7.079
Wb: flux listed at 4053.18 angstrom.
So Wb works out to 5.585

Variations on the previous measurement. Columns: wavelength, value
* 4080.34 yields 4.34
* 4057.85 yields 5.285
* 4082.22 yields 5.322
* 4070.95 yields 4.987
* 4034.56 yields 6.543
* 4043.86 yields 5.922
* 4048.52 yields 5.717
